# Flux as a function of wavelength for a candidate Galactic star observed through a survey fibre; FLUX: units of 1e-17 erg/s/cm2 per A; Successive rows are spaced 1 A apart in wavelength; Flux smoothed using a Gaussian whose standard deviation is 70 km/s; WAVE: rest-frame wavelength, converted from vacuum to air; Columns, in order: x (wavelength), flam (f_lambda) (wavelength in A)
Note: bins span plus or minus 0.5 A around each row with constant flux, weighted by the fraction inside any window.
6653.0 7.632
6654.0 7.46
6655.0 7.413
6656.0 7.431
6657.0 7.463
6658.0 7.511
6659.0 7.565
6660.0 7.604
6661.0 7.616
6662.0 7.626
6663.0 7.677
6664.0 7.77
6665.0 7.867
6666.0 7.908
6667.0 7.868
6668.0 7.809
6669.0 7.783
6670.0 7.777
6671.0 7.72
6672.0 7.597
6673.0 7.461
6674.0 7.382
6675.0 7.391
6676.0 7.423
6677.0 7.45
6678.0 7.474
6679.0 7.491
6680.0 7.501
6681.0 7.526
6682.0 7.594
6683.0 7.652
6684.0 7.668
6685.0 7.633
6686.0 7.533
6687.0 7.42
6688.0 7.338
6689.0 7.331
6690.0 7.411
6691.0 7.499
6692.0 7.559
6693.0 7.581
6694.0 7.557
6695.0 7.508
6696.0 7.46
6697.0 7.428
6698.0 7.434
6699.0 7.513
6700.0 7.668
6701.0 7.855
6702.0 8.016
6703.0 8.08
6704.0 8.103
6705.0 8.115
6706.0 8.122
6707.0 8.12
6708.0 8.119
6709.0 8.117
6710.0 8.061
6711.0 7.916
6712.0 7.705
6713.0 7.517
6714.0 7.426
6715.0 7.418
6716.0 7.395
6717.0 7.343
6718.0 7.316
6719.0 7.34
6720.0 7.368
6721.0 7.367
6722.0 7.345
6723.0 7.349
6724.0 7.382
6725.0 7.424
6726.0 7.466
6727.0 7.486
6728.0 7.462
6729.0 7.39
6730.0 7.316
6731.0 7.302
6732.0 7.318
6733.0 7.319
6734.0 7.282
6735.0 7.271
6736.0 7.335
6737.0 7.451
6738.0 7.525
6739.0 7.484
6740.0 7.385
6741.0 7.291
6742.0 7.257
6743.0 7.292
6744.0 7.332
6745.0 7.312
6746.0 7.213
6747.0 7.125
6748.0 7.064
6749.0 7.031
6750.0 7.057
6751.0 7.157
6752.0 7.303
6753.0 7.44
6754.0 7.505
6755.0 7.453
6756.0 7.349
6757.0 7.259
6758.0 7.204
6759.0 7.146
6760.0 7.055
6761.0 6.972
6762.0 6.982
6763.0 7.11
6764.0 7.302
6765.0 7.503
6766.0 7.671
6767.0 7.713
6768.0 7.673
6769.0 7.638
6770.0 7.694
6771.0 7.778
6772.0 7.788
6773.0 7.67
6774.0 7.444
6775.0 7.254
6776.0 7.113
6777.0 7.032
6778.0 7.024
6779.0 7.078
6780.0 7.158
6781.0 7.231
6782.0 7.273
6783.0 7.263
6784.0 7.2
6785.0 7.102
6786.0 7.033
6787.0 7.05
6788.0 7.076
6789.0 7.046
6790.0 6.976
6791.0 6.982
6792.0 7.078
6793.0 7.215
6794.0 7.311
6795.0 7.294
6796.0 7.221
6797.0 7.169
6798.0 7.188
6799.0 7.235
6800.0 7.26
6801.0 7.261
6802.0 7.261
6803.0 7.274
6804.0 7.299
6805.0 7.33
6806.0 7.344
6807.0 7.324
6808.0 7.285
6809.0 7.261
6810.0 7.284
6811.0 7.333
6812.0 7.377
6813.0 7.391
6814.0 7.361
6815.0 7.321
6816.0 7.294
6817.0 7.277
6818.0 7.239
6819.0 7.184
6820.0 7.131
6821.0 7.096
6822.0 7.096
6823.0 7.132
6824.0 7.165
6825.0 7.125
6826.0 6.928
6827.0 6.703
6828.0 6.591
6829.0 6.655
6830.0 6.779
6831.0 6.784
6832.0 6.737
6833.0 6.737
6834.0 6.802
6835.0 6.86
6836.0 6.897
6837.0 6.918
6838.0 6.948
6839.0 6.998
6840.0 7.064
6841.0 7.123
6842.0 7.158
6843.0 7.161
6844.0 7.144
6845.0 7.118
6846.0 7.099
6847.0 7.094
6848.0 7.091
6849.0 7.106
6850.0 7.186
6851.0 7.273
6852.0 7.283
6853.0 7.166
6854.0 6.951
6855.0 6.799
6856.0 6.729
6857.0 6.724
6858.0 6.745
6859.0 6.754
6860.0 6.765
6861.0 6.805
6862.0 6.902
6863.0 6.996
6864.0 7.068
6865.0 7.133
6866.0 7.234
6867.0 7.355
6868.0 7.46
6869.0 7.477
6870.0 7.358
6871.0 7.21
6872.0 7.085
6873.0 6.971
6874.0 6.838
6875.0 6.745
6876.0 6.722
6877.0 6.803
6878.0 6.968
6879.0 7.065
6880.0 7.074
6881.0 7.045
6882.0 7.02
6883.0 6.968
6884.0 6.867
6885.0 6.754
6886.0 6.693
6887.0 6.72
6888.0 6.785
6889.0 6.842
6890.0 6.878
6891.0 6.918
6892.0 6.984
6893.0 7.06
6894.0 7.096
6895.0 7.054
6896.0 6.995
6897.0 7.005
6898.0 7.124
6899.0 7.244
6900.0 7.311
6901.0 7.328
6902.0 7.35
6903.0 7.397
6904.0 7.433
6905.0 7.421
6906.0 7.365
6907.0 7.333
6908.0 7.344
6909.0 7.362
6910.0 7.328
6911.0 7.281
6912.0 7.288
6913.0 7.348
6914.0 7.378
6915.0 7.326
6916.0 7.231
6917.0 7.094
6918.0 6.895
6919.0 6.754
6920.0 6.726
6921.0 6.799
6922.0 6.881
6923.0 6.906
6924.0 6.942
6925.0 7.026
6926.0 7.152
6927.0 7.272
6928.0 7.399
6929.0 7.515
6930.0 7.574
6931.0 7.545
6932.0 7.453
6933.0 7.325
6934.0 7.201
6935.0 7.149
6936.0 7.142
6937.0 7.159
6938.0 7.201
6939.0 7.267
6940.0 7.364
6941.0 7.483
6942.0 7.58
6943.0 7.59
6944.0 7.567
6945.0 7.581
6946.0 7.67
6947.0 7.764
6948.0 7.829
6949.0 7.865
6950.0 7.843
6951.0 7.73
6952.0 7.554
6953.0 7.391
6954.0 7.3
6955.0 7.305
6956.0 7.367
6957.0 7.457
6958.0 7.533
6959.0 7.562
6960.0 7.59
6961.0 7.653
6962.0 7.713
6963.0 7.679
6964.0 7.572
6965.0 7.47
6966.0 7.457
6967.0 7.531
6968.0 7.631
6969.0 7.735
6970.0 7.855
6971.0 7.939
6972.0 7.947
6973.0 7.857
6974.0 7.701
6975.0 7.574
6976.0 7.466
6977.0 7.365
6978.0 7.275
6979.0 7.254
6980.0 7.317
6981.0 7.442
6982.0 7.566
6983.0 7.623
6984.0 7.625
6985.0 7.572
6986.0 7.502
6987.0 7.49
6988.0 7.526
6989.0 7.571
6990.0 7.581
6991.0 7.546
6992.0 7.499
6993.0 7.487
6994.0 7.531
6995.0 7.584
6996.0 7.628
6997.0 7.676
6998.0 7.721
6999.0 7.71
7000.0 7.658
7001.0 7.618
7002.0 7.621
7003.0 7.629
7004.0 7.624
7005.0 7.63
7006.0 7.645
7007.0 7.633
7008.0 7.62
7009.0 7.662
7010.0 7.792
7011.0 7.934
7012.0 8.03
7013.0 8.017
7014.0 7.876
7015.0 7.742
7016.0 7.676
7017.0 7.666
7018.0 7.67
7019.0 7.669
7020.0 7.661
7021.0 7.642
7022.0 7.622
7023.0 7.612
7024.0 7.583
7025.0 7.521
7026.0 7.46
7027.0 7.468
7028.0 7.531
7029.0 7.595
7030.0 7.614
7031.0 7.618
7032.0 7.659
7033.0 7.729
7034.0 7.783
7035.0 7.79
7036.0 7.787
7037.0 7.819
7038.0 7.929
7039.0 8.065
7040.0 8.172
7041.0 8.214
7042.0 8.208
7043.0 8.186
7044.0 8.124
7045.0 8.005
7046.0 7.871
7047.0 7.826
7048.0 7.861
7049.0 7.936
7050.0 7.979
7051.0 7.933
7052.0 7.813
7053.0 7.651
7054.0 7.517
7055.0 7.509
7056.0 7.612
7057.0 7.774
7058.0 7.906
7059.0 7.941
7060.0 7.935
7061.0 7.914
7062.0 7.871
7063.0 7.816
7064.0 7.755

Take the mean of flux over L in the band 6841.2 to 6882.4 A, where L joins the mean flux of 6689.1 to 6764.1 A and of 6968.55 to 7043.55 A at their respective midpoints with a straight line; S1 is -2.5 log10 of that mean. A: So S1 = 0.077 mag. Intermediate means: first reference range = 7.45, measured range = 7.04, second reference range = 7.68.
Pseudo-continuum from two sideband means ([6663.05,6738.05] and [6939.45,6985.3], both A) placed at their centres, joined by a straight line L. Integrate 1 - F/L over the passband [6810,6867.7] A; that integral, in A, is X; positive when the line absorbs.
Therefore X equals 4.13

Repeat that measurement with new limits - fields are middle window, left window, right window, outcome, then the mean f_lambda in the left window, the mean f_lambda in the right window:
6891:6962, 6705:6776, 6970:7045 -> 2.7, 7.43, 7.68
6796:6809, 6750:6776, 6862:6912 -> 0.1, 7.39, 7.1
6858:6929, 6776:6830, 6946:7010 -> 2.9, 7.16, 7.59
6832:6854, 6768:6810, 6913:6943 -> 0.6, 7.26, 7.21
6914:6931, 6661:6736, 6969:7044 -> 1.2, 7.58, 7.68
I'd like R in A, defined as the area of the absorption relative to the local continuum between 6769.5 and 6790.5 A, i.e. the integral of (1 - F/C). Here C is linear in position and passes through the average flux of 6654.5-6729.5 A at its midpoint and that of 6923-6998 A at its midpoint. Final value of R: 0.9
